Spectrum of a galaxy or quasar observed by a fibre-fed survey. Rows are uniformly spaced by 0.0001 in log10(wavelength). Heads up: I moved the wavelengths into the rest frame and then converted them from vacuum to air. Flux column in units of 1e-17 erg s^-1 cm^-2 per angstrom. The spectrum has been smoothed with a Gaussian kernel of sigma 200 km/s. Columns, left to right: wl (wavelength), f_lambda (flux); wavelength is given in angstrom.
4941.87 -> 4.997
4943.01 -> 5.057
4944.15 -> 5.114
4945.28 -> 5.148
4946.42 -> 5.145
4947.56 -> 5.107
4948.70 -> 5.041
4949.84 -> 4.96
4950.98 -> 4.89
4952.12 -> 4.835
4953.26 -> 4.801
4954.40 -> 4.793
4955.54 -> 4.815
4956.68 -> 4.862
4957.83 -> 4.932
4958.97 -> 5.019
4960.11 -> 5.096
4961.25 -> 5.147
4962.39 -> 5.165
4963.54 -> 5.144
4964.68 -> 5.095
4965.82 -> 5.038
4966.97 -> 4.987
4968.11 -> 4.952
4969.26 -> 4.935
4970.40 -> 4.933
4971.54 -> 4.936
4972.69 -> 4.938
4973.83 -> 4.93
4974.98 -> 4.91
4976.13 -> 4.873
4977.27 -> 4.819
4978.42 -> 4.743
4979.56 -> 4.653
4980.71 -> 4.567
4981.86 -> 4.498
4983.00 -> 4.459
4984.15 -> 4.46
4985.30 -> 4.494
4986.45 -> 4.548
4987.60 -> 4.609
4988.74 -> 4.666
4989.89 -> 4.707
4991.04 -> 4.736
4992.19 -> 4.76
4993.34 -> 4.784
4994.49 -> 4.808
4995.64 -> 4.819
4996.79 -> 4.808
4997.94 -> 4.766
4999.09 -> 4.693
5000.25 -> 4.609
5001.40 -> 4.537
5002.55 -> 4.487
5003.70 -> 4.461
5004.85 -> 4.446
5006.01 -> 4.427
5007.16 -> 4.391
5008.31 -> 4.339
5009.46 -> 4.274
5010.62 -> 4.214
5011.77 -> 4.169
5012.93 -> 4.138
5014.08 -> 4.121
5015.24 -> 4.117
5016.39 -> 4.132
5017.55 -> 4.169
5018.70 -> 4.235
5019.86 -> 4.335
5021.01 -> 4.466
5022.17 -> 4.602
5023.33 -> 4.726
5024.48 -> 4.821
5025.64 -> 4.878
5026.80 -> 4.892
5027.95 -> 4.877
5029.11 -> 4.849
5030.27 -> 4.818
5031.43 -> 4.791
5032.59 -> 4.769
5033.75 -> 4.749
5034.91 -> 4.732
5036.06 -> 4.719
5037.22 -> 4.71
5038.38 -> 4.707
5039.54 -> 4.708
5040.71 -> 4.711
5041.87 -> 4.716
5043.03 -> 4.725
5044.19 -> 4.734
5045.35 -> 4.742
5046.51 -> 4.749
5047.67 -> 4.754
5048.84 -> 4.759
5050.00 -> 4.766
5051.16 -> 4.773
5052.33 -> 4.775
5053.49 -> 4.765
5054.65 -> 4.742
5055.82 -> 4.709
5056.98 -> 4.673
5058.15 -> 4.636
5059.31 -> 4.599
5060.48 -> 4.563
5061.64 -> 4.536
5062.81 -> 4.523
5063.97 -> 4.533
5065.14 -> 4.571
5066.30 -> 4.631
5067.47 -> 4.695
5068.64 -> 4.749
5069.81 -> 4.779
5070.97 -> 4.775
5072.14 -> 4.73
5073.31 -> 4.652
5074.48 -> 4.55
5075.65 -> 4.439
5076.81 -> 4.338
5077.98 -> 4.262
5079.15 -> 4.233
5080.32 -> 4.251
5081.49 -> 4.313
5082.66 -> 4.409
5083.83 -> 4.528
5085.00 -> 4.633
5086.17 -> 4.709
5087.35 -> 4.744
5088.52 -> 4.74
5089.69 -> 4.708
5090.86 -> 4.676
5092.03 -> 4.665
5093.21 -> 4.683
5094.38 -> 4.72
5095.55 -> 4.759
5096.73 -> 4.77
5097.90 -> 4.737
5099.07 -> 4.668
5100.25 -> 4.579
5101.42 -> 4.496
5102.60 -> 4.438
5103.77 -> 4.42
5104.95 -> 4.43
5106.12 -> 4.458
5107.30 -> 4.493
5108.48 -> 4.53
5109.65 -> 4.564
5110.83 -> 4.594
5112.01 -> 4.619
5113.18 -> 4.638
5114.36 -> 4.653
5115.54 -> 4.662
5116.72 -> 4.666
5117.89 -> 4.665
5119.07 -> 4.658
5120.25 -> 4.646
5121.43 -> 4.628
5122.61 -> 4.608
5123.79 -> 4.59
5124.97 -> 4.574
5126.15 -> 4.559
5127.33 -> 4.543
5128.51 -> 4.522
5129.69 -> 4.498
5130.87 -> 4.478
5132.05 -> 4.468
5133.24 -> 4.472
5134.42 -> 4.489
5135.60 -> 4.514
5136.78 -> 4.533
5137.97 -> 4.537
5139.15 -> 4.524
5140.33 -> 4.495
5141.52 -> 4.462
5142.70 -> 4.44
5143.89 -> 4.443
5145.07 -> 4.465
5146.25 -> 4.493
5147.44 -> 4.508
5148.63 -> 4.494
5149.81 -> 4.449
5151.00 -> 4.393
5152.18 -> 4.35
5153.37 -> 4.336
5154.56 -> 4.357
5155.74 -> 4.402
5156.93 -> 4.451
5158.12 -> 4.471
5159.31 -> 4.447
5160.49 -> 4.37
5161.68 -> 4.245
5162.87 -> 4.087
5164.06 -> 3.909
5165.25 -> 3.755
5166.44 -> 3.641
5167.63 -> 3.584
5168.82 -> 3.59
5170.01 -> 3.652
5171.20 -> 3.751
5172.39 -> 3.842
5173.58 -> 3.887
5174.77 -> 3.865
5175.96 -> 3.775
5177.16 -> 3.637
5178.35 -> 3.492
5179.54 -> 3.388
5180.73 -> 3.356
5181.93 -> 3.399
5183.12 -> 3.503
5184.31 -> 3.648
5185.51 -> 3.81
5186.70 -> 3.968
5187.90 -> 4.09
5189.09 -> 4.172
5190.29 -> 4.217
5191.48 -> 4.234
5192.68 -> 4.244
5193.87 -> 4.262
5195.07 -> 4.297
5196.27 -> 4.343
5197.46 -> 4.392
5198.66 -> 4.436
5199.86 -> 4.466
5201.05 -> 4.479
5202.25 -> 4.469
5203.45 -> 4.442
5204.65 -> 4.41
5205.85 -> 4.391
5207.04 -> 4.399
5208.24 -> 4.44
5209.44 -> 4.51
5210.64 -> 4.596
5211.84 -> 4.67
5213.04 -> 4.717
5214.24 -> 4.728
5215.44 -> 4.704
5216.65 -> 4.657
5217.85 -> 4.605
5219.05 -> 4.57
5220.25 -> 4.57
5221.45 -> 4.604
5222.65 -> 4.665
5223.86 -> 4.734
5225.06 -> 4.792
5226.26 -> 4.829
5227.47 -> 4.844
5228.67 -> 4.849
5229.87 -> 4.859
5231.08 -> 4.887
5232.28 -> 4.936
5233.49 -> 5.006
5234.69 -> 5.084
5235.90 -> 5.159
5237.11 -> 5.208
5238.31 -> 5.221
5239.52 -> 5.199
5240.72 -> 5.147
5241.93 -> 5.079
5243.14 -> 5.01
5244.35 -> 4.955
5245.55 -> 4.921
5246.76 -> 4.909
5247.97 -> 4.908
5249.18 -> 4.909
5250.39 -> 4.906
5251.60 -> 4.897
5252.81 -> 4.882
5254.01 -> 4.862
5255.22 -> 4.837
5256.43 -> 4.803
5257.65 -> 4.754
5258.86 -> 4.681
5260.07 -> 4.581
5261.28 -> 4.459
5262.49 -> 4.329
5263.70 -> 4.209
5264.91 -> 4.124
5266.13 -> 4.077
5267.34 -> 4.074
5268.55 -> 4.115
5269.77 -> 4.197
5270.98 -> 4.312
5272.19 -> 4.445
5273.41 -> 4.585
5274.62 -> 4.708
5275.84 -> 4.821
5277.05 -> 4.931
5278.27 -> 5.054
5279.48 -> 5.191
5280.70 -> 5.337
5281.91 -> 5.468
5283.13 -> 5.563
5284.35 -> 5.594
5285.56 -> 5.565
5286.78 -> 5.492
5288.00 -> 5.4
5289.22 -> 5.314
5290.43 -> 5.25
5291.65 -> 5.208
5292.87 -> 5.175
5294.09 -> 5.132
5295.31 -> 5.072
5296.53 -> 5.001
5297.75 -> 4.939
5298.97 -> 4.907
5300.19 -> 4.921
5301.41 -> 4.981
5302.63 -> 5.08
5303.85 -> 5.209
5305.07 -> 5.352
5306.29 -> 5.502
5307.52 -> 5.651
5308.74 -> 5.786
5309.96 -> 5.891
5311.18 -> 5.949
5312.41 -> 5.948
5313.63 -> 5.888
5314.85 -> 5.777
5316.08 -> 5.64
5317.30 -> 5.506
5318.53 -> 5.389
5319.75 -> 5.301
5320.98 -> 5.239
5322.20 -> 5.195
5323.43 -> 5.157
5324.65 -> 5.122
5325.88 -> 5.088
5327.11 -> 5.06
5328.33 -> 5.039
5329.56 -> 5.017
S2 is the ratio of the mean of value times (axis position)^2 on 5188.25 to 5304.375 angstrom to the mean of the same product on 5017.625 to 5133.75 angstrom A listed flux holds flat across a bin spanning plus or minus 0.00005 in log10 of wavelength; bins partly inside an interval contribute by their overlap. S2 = 1.10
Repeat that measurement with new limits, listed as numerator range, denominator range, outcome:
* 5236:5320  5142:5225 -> 1.24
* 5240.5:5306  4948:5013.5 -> 1.16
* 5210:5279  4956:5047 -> 1.11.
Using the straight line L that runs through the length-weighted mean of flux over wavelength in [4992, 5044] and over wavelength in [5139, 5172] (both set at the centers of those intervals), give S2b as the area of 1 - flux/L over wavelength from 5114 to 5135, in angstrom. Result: -1.3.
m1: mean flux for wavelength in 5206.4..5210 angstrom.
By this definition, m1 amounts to 4.46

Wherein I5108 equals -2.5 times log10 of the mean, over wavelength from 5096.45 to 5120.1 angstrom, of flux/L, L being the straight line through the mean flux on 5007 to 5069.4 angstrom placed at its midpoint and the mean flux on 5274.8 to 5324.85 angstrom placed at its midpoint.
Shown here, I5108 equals 0.050 mag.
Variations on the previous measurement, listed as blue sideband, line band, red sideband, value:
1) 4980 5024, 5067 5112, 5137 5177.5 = -0.06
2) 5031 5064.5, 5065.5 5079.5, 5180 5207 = 0.01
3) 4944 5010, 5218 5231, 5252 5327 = 0.06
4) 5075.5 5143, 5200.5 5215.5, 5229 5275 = 0.04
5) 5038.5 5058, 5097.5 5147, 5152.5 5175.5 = -0.06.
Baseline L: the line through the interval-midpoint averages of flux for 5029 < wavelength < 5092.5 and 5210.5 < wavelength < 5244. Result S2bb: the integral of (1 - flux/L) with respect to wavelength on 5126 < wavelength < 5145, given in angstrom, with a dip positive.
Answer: 1.0 angstrom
